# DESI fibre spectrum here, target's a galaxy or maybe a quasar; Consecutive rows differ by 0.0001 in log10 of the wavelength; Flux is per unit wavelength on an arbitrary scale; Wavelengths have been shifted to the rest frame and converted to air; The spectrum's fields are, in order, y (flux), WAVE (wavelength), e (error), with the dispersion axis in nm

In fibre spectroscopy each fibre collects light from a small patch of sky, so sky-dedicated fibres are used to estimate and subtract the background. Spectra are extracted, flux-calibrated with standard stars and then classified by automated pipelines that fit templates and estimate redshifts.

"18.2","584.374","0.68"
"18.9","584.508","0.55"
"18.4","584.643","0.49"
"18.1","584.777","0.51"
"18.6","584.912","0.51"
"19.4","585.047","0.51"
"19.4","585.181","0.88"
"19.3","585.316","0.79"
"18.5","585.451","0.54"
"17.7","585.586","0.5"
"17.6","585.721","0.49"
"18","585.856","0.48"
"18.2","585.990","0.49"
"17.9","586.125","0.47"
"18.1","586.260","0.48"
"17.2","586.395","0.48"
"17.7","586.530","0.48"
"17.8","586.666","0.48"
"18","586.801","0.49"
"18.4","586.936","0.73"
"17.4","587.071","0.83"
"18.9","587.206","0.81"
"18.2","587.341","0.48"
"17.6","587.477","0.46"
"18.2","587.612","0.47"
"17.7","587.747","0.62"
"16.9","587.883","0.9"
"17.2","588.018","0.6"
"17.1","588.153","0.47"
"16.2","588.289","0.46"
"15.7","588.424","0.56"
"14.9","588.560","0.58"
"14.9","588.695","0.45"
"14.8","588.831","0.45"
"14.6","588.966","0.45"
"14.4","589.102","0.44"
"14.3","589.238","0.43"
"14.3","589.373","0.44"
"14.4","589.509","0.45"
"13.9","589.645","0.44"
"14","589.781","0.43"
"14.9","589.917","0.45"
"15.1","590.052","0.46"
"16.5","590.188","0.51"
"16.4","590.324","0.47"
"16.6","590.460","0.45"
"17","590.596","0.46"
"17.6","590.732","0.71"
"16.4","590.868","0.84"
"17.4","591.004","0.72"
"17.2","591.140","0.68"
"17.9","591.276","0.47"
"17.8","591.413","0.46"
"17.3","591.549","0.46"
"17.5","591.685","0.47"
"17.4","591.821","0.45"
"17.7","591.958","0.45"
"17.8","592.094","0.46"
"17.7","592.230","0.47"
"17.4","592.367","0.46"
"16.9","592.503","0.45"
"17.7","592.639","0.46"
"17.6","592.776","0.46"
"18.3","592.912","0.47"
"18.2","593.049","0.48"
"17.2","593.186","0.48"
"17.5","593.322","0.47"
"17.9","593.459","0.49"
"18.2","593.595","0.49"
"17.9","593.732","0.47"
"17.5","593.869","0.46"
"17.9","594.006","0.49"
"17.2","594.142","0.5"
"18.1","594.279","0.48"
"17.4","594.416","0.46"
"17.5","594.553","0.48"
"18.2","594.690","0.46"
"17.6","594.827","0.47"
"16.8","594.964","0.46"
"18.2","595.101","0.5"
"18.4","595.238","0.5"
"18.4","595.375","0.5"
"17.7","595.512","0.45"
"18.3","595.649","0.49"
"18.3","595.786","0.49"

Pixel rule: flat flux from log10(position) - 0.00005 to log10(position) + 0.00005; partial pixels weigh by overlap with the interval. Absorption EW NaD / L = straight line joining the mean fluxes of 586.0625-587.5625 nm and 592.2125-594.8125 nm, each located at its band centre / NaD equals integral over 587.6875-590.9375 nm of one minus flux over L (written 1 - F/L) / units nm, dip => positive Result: 0.398 nm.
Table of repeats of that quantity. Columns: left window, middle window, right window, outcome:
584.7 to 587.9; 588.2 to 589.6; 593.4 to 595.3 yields 0.245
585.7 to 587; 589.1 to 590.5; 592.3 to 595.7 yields 0.224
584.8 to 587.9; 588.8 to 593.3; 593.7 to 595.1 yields 0.331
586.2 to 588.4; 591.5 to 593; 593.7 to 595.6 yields 0.012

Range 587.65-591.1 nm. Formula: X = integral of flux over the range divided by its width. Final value 15.8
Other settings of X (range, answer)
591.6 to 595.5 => 17.7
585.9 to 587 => 17.9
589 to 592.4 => 16.3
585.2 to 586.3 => 18.2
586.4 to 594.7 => 16.9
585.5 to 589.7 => 16.7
